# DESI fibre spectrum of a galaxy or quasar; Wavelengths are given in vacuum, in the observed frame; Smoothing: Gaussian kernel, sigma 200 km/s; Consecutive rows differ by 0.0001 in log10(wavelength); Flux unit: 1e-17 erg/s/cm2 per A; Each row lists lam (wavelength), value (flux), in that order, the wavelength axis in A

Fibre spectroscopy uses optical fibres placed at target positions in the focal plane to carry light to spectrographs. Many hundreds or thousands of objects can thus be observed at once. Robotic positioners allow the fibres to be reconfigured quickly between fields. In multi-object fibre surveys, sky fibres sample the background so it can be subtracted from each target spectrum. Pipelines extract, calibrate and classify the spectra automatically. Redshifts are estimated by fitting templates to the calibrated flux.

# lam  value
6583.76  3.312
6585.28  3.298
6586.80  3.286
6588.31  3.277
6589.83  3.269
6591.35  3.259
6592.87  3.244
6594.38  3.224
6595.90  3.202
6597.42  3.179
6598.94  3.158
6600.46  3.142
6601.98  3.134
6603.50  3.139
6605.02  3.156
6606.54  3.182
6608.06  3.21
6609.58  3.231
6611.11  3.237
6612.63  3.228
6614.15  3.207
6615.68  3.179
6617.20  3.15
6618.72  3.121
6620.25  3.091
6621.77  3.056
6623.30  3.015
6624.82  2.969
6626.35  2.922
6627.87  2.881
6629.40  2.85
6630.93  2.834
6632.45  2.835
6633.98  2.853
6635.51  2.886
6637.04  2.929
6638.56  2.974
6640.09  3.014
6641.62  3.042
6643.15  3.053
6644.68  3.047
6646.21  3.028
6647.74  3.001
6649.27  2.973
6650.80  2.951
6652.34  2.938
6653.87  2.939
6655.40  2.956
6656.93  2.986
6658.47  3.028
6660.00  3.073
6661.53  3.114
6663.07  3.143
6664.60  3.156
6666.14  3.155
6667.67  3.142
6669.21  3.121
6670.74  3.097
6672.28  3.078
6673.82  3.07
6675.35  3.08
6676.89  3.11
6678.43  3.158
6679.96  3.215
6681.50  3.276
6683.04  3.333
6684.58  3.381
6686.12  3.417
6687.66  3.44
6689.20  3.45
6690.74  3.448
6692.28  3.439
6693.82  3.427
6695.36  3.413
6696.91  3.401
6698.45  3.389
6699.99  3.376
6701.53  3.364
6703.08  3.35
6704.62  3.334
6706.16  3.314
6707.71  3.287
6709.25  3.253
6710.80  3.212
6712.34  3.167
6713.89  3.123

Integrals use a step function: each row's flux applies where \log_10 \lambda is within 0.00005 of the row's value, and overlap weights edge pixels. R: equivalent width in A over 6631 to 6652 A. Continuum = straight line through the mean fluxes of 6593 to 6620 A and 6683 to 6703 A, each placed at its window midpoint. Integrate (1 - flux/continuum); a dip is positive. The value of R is 2.0 A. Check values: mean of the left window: 3.18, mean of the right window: 3.41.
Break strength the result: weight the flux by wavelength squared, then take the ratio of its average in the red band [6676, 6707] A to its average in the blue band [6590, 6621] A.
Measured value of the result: 1.08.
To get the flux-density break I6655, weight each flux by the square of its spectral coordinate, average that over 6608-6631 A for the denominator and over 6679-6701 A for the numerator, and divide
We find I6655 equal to 1.1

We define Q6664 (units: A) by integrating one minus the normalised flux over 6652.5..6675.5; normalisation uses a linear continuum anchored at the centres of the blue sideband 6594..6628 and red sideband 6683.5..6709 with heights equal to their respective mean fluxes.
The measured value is 1.5 A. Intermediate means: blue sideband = 3.13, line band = 3.07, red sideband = 3.39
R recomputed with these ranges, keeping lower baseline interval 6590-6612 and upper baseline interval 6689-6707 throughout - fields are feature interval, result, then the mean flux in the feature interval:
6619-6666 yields 4.2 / 2.99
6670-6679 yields 0.7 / 3.1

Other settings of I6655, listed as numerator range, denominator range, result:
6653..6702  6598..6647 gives 1.07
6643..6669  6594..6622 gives 0.97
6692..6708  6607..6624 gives 1.10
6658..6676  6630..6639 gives 1.09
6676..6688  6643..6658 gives 1.11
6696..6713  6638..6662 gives 1.12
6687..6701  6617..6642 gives 1.18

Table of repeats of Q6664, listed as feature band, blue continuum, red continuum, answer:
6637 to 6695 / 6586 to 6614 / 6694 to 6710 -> 2.8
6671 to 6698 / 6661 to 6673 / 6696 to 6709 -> -0.5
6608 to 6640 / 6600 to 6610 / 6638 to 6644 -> 0.7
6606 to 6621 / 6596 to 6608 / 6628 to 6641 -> -0.6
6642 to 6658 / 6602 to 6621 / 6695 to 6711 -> 1.3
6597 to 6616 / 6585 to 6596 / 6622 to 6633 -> -0.5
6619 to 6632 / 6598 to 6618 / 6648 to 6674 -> 0.8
